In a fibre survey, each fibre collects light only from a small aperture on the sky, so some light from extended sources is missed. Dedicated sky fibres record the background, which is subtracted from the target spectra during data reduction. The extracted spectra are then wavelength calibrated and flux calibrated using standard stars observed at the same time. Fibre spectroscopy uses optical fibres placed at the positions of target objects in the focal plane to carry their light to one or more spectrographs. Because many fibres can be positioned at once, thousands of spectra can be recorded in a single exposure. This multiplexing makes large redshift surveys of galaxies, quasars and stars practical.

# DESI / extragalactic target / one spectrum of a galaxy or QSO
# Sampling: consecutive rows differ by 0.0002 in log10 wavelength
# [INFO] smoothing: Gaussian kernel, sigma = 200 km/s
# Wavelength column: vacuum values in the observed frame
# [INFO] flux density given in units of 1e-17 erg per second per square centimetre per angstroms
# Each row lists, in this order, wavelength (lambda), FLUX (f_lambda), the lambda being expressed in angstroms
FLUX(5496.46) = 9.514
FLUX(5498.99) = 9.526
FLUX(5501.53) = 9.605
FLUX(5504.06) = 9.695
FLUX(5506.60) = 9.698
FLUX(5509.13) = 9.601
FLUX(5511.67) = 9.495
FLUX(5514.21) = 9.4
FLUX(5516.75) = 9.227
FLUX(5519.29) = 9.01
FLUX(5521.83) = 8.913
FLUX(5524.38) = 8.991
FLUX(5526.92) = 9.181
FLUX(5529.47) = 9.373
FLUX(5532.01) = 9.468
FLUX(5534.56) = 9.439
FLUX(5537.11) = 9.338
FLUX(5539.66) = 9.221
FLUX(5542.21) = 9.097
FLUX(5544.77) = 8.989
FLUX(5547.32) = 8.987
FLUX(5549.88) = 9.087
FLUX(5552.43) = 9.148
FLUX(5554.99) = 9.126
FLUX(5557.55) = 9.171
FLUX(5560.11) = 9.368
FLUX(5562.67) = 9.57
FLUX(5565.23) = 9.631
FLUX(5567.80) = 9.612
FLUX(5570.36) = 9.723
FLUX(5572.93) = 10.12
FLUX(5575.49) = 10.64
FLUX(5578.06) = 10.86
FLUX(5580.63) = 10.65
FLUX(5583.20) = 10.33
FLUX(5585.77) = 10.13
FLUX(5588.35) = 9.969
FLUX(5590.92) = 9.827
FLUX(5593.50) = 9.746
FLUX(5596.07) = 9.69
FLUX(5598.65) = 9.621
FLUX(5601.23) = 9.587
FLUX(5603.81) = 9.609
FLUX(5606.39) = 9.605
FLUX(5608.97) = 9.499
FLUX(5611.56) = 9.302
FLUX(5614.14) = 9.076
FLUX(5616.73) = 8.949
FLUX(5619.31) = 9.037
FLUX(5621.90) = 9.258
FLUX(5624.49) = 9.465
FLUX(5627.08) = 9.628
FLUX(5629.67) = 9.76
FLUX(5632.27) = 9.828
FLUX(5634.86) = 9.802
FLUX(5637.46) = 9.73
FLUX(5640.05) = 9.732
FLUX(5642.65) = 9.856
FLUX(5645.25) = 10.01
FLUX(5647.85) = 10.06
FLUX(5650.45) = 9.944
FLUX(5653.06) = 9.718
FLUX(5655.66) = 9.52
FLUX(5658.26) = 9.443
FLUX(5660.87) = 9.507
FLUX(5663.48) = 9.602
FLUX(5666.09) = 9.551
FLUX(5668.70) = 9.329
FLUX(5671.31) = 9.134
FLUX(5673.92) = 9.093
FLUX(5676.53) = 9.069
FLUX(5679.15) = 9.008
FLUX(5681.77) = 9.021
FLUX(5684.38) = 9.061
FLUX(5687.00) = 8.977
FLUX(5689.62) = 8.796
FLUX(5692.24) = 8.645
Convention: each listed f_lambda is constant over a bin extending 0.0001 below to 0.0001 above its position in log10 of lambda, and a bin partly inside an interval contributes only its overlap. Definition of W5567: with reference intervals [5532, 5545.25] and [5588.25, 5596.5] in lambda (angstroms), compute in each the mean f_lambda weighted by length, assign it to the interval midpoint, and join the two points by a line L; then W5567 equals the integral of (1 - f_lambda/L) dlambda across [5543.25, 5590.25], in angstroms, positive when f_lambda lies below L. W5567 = -0.9 angstroms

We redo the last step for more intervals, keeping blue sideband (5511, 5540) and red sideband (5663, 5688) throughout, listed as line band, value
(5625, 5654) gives -2.0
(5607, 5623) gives 0.0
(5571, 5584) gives -1.8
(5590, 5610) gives -0.9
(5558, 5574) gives -0.7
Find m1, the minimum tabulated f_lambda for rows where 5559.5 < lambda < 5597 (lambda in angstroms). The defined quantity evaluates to 9.368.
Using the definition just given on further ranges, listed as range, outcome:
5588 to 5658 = 8.949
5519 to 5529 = 8.913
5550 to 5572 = 9.126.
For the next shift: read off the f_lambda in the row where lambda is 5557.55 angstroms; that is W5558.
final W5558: 9.171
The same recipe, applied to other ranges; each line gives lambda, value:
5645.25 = 10.01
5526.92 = 9.181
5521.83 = 8.913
